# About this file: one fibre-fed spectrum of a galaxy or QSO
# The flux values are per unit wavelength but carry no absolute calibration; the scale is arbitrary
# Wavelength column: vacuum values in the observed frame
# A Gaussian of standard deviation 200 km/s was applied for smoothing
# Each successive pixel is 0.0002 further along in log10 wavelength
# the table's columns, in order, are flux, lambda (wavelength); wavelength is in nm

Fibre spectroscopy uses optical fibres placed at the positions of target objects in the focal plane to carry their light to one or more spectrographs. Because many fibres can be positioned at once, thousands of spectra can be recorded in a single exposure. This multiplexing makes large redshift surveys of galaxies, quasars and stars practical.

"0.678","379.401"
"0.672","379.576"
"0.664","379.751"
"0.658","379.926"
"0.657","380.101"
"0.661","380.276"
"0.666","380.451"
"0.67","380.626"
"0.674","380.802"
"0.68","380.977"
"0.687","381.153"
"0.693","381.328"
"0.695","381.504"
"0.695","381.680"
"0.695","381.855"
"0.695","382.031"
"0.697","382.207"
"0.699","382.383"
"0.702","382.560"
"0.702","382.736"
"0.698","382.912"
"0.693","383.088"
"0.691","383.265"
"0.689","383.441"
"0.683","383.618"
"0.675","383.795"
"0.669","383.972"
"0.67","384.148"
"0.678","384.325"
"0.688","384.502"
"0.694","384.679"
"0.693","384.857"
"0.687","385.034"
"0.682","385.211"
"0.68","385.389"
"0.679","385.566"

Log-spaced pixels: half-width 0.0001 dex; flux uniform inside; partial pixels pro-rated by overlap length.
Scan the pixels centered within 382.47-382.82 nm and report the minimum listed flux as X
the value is 0.702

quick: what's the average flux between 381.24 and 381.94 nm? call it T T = 0.695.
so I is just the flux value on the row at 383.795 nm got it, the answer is 0.675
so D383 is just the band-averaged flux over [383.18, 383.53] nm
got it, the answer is 0.69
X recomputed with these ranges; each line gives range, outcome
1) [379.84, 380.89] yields 0.657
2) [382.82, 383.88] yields 0.675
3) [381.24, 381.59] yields 0.693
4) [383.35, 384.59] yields 0.669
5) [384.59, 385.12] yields 0.687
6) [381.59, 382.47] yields 0.695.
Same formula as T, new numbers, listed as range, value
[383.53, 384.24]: 0.675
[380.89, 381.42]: 0.686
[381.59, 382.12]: 0.696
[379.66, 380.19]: 0.66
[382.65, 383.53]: 0.695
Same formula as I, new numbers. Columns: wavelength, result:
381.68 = 0.695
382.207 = 0.697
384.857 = 0.693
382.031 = 0.695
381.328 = 0.693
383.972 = 0.669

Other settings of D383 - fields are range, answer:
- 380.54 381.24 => 0.677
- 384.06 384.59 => 0.679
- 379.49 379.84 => 0.667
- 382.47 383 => 0.7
